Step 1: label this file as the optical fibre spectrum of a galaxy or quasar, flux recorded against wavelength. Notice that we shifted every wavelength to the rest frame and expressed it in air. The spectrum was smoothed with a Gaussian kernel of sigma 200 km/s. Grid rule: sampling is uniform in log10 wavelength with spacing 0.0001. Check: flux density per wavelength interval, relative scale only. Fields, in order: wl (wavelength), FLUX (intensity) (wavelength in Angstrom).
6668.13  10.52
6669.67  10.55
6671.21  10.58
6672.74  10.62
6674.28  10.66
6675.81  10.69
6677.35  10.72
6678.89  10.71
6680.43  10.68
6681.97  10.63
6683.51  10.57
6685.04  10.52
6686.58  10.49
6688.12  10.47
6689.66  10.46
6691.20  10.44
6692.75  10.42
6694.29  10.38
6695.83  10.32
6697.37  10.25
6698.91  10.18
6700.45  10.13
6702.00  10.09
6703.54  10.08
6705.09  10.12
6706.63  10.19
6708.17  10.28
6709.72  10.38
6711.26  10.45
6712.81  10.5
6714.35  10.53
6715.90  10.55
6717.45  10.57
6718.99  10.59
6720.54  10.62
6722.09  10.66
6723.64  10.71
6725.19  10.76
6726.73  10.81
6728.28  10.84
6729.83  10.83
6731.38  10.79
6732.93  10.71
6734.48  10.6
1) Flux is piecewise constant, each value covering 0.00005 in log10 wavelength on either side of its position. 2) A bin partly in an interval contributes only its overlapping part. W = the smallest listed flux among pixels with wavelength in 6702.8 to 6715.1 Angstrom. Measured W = 10.08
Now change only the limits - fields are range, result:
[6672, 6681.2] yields 10.62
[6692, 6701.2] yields 10.13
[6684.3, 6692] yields 10.44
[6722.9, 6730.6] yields 10.71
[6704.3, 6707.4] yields 10.12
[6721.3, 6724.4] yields 10.66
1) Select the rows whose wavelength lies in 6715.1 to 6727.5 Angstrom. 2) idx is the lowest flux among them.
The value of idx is 10.55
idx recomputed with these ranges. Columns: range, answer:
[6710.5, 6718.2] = 10.45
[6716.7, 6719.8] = 10.57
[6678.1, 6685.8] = 10.52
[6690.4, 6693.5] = 10.42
